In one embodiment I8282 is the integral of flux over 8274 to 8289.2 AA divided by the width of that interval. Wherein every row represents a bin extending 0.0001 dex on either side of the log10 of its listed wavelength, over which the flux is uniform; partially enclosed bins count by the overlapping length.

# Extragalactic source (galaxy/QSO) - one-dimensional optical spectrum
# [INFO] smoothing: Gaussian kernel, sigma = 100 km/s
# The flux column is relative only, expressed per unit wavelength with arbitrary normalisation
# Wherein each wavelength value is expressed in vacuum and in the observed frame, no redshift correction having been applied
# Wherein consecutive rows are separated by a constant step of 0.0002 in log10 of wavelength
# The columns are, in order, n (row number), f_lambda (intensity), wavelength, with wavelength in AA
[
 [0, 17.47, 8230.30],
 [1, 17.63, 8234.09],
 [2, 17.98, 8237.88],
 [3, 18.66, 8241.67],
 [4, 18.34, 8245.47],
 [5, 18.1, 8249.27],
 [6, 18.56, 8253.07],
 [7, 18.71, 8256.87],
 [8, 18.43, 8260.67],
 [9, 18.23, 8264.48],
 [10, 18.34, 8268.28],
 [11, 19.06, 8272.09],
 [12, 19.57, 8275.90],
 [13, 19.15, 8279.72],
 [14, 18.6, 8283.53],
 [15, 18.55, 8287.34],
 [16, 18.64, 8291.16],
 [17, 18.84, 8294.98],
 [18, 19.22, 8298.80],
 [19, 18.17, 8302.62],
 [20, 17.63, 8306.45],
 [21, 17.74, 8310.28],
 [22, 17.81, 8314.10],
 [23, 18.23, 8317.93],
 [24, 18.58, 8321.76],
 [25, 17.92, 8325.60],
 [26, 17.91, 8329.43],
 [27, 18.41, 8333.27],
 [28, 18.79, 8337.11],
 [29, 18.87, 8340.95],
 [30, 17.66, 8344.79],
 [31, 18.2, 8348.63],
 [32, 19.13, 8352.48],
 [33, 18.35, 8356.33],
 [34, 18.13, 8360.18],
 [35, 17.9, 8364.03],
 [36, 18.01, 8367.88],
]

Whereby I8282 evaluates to 19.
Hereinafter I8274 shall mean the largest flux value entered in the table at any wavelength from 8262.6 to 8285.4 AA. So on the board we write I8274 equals 19.57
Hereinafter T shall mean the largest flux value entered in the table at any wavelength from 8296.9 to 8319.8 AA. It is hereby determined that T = 19.22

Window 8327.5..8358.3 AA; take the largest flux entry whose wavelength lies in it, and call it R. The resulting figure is 19.13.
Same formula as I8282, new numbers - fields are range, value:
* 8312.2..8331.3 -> 18.1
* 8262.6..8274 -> 18.6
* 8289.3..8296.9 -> 18.7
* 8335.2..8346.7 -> 18.4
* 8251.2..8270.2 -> 18.5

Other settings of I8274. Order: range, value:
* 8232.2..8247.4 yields 18.66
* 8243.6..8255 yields 18.56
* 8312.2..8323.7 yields 18.58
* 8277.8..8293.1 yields 19.15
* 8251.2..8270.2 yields 18.71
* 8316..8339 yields 18.79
